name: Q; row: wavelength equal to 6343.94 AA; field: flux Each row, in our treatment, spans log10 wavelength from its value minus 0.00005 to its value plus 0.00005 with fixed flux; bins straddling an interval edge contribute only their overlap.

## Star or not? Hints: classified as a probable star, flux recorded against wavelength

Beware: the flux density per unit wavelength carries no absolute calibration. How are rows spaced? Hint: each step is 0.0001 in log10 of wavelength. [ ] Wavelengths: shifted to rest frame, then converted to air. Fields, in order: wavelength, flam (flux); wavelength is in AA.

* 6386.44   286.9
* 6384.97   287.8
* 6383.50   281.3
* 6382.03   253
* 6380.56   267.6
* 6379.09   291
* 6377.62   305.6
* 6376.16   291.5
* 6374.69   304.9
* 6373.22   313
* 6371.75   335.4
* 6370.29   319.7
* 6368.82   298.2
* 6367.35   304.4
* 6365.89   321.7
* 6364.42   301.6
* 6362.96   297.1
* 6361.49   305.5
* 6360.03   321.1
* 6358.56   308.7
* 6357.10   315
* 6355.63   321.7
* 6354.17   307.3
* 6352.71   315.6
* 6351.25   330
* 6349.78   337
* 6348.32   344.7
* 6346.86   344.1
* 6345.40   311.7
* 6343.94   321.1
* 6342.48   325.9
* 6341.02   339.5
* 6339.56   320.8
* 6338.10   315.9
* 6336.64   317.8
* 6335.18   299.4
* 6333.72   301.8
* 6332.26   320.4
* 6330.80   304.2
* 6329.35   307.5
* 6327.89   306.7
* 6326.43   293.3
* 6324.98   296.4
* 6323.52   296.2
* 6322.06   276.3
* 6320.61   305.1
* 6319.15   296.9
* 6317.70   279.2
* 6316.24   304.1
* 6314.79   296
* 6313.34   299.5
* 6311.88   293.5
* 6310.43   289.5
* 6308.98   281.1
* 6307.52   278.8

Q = 321.1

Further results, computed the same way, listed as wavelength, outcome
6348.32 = 344.7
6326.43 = 293.3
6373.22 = 313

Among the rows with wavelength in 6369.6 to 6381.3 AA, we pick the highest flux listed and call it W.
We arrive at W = 335.4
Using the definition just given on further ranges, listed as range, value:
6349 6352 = 337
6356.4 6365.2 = 321.1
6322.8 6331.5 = 307.5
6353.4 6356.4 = 321.7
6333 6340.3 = 320.8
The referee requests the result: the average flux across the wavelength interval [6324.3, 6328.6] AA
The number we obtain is 299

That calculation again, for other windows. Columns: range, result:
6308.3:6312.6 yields 289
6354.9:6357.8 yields 318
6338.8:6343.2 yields 329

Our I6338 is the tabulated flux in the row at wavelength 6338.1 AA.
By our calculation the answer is 315.9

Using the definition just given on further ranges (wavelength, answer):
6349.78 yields 337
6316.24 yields 304.1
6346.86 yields 344.1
